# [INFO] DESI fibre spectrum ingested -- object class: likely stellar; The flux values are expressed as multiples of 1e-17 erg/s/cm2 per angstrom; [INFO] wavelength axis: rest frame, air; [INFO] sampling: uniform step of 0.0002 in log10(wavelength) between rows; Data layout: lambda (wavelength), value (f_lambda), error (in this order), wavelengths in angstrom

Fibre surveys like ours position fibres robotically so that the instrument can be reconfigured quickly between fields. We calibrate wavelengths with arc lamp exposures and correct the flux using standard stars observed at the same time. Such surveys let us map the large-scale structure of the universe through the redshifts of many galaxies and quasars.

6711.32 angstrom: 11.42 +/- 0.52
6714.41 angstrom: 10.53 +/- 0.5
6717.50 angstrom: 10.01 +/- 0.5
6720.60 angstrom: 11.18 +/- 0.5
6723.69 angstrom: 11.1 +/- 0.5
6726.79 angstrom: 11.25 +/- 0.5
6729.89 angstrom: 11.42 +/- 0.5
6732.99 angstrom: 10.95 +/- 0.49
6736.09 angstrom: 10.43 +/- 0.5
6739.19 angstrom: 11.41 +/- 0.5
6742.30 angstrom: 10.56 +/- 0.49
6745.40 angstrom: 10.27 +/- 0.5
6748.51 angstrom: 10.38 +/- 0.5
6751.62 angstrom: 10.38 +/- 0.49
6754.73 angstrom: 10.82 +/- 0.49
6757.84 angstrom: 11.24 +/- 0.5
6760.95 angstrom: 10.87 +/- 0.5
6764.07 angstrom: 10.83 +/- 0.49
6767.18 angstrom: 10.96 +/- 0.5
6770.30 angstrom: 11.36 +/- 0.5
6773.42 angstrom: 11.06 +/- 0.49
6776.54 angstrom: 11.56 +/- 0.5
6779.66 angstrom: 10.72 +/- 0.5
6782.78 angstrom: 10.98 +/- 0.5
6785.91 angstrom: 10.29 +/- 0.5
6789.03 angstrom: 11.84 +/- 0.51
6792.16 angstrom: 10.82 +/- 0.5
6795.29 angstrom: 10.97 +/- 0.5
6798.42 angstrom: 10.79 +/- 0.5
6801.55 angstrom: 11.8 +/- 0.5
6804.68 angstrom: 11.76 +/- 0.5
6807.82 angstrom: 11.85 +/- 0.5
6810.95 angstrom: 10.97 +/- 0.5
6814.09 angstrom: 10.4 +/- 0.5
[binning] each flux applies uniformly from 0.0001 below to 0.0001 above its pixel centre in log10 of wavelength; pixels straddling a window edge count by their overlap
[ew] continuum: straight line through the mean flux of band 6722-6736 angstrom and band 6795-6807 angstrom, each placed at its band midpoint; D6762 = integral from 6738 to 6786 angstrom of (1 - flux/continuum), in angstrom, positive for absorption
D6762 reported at 1.6 angstrom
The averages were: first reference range 11.1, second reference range 11.4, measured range 10.9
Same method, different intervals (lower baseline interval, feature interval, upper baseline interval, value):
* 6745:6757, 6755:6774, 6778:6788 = -0.75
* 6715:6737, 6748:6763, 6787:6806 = 0.41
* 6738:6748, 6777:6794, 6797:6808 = 0.47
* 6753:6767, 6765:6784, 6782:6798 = -0.26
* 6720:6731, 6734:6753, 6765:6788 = 0.97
